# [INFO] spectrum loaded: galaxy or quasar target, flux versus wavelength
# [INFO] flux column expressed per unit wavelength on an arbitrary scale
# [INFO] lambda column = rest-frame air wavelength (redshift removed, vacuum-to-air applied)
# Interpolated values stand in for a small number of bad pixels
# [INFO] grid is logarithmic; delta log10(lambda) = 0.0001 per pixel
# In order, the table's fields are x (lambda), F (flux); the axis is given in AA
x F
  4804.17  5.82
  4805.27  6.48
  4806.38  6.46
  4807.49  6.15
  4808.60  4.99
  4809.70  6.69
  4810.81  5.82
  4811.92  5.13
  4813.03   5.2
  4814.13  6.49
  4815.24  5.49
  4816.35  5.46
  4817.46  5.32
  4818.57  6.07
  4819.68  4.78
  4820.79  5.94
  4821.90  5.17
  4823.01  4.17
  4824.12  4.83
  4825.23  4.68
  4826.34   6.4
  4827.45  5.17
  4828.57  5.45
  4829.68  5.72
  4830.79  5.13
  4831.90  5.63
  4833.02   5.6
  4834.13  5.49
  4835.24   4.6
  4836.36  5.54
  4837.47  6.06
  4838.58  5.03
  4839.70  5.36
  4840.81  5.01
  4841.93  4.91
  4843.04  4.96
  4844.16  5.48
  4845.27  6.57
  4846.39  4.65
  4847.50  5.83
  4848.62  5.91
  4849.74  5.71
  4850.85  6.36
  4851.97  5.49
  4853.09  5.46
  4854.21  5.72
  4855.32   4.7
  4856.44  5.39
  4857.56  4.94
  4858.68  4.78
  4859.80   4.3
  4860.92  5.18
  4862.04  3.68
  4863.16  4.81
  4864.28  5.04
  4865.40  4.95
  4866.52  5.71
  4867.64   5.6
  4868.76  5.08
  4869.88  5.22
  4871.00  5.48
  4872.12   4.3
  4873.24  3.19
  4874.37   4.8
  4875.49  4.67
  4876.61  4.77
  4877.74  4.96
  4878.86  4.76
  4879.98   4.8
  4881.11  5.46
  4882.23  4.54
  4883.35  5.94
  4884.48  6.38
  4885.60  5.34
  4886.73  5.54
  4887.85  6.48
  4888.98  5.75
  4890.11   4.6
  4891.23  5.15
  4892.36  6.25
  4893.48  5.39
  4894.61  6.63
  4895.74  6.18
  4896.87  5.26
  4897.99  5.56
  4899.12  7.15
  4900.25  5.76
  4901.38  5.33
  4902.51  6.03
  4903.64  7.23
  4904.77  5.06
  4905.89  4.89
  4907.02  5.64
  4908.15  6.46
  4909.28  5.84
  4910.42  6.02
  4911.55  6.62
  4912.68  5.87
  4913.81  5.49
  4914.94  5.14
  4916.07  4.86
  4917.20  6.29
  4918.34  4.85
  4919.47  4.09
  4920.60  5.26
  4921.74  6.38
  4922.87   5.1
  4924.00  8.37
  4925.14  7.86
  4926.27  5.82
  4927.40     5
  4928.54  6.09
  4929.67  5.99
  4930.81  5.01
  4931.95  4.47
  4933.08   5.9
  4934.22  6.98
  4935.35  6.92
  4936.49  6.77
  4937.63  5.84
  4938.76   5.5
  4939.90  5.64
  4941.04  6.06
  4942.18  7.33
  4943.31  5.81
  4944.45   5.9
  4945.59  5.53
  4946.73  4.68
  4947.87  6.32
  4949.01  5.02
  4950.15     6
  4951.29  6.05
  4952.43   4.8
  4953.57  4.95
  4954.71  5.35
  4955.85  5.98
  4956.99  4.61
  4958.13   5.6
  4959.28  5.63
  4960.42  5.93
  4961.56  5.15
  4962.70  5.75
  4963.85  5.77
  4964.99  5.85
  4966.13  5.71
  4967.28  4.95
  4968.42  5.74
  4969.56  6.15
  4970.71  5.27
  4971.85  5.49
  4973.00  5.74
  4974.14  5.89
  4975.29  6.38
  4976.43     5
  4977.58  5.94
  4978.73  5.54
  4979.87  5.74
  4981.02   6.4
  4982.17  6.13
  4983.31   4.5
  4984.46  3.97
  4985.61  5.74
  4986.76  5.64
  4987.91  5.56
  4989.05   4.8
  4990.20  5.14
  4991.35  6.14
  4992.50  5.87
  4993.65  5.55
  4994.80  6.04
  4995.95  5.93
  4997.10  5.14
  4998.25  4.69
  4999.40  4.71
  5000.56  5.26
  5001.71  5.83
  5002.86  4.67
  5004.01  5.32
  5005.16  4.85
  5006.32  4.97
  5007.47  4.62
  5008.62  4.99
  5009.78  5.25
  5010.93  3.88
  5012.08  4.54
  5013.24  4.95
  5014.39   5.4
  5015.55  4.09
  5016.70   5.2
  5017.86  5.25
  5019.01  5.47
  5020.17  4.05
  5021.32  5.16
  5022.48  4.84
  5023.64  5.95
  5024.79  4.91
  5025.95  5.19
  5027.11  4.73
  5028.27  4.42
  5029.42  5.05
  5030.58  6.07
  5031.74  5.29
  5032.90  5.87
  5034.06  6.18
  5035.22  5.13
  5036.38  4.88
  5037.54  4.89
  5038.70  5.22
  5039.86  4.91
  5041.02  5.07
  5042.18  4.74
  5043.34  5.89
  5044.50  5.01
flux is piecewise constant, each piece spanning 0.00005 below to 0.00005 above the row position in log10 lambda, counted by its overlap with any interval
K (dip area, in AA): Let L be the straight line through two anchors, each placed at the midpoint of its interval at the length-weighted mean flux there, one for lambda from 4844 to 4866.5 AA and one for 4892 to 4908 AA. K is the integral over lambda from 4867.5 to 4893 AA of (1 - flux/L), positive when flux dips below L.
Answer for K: 2.0 AA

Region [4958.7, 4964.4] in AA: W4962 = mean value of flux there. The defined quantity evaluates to 5.64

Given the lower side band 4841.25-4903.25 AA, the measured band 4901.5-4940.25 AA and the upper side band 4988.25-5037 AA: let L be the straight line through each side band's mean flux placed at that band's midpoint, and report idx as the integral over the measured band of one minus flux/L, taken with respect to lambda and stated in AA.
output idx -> -4.3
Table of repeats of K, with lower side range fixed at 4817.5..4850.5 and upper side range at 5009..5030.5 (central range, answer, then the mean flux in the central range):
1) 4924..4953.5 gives -4.6 AA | 5.92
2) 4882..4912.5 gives -3.5 AA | 5.83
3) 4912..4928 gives -1.8 AA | 5.75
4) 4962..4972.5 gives -1.2 AA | 5.62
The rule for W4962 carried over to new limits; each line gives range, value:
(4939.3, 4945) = 6.14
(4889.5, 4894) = 5.36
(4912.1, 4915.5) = 5.51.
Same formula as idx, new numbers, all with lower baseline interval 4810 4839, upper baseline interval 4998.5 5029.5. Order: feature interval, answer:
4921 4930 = -2.01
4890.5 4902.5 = -1.43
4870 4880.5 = 1.24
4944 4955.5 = -0.82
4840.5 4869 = 0.51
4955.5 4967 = -1.14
